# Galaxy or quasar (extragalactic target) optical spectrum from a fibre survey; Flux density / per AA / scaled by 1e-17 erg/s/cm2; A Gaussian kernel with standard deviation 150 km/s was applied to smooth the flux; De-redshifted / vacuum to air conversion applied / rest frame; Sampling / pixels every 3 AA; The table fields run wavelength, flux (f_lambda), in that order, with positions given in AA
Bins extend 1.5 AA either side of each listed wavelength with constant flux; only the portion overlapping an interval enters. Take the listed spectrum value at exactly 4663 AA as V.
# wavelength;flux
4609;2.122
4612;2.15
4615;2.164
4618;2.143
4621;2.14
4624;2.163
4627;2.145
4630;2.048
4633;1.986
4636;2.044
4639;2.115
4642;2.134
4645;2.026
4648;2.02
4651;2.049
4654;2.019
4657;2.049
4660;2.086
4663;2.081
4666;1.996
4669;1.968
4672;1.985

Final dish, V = 2.081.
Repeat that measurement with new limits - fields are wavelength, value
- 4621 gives 2.14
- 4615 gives 2.164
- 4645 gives 2.026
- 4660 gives 2.086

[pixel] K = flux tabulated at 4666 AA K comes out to 1.996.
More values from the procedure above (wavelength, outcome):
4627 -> 2.145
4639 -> 2.115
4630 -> 2.048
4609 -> 2.122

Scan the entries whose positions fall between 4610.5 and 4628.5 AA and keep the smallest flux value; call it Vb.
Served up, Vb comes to 2.14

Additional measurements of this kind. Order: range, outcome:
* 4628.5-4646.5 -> 1.986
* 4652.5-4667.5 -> 1.996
